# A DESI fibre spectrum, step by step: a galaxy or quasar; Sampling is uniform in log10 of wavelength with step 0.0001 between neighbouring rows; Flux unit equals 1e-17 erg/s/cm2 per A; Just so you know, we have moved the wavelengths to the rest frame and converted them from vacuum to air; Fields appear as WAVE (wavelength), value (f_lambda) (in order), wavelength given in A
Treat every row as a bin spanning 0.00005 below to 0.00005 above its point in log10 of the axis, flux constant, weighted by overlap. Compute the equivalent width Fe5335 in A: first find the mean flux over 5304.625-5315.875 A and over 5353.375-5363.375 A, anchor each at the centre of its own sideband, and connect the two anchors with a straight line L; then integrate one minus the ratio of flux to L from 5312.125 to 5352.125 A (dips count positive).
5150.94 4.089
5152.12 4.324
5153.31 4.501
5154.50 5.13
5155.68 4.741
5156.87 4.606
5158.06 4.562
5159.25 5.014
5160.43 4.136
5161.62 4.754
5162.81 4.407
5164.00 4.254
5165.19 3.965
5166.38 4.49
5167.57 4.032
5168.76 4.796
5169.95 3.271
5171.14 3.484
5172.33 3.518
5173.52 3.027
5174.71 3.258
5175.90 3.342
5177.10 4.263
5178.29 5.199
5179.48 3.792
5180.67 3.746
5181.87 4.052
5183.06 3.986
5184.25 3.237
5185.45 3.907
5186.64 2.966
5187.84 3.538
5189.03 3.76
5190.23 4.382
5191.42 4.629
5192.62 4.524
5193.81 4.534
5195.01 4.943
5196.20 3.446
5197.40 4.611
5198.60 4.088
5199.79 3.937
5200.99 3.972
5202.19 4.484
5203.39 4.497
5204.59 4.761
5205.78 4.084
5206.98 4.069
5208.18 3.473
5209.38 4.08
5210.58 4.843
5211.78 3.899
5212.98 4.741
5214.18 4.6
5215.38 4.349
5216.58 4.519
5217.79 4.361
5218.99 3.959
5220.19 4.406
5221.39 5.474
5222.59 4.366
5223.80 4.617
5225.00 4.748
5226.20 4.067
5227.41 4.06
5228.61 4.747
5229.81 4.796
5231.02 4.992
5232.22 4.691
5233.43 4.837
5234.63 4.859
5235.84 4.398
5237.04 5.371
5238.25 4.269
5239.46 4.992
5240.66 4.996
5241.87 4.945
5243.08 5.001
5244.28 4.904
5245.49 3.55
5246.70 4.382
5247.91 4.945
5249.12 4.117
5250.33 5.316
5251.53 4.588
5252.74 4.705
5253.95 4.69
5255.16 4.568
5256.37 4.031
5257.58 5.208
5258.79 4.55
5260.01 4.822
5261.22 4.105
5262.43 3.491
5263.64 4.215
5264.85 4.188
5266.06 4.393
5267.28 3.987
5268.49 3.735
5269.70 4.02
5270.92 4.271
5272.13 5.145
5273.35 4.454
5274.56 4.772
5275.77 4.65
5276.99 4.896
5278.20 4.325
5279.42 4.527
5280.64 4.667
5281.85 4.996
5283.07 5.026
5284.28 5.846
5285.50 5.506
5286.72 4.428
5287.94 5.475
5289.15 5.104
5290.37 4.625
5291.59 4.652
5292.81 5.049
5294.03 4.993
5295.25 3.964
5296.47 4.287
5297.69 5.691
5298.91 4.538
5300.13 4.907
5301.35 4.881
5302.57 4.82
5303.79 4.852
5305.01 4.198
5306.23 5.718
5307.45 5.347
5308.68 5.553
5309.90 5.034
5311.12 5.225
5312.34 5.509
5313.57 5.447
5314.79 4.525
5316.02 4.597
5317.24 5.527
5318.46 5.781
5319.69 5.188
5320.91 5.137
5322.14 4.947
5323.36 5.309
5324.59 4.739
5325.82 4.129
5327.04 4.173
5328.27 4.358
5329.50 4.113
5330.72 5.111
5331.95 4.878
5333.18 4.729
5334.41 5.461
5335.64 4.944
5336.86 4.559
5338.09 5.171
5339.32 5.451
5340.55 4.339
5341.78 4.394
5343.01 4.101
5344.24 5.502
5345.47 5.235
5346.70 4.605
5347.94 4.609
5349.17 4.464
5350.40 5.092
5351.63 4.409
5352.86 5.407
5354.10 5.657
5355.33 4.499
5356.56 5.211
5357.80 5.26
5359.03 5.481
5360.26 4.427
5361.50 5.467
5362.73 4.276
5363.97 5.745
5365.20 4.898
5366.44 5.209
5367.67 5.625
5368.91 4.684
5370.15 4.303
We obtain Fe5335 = 1.9 A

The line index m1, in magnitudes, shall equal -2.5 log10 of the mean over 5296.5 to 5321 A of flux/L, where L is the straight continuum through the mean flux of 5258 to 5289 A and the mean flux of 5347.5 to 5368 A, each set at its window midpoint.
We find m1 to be -0.071 mag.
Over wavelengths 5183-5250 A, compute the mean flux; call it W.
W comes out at 4.4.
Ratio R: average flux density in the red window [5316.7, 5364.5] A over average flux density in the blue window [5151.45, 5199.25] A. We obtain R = 1.19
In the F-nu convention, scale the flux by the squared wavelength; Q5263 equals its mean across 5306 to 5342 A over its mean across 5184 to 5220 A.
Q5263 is 1.25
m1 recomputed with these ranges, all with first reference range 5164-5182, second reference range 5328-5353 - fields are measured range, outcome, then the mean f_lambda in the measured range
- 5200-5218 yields -0.06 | 4.3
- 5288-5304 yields -0.06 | 4.82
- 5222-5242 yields -0.12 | 4.68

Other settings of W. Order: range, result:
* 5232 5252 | 4.72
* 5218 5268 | 4.57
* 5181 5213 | 4.11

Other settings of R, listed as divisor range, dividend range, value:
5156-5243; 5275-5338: 1.15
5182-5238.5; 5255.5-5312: 1.09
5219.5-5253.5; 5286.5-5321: 1.07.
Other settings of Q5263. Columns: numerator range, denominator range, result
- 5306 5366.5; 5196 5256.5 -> 1.15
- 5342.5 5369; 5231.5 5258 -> 1.11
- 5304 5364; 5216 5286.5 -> 1.11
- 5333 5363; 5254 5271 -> 1.19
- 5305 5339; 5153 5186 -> 1.29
